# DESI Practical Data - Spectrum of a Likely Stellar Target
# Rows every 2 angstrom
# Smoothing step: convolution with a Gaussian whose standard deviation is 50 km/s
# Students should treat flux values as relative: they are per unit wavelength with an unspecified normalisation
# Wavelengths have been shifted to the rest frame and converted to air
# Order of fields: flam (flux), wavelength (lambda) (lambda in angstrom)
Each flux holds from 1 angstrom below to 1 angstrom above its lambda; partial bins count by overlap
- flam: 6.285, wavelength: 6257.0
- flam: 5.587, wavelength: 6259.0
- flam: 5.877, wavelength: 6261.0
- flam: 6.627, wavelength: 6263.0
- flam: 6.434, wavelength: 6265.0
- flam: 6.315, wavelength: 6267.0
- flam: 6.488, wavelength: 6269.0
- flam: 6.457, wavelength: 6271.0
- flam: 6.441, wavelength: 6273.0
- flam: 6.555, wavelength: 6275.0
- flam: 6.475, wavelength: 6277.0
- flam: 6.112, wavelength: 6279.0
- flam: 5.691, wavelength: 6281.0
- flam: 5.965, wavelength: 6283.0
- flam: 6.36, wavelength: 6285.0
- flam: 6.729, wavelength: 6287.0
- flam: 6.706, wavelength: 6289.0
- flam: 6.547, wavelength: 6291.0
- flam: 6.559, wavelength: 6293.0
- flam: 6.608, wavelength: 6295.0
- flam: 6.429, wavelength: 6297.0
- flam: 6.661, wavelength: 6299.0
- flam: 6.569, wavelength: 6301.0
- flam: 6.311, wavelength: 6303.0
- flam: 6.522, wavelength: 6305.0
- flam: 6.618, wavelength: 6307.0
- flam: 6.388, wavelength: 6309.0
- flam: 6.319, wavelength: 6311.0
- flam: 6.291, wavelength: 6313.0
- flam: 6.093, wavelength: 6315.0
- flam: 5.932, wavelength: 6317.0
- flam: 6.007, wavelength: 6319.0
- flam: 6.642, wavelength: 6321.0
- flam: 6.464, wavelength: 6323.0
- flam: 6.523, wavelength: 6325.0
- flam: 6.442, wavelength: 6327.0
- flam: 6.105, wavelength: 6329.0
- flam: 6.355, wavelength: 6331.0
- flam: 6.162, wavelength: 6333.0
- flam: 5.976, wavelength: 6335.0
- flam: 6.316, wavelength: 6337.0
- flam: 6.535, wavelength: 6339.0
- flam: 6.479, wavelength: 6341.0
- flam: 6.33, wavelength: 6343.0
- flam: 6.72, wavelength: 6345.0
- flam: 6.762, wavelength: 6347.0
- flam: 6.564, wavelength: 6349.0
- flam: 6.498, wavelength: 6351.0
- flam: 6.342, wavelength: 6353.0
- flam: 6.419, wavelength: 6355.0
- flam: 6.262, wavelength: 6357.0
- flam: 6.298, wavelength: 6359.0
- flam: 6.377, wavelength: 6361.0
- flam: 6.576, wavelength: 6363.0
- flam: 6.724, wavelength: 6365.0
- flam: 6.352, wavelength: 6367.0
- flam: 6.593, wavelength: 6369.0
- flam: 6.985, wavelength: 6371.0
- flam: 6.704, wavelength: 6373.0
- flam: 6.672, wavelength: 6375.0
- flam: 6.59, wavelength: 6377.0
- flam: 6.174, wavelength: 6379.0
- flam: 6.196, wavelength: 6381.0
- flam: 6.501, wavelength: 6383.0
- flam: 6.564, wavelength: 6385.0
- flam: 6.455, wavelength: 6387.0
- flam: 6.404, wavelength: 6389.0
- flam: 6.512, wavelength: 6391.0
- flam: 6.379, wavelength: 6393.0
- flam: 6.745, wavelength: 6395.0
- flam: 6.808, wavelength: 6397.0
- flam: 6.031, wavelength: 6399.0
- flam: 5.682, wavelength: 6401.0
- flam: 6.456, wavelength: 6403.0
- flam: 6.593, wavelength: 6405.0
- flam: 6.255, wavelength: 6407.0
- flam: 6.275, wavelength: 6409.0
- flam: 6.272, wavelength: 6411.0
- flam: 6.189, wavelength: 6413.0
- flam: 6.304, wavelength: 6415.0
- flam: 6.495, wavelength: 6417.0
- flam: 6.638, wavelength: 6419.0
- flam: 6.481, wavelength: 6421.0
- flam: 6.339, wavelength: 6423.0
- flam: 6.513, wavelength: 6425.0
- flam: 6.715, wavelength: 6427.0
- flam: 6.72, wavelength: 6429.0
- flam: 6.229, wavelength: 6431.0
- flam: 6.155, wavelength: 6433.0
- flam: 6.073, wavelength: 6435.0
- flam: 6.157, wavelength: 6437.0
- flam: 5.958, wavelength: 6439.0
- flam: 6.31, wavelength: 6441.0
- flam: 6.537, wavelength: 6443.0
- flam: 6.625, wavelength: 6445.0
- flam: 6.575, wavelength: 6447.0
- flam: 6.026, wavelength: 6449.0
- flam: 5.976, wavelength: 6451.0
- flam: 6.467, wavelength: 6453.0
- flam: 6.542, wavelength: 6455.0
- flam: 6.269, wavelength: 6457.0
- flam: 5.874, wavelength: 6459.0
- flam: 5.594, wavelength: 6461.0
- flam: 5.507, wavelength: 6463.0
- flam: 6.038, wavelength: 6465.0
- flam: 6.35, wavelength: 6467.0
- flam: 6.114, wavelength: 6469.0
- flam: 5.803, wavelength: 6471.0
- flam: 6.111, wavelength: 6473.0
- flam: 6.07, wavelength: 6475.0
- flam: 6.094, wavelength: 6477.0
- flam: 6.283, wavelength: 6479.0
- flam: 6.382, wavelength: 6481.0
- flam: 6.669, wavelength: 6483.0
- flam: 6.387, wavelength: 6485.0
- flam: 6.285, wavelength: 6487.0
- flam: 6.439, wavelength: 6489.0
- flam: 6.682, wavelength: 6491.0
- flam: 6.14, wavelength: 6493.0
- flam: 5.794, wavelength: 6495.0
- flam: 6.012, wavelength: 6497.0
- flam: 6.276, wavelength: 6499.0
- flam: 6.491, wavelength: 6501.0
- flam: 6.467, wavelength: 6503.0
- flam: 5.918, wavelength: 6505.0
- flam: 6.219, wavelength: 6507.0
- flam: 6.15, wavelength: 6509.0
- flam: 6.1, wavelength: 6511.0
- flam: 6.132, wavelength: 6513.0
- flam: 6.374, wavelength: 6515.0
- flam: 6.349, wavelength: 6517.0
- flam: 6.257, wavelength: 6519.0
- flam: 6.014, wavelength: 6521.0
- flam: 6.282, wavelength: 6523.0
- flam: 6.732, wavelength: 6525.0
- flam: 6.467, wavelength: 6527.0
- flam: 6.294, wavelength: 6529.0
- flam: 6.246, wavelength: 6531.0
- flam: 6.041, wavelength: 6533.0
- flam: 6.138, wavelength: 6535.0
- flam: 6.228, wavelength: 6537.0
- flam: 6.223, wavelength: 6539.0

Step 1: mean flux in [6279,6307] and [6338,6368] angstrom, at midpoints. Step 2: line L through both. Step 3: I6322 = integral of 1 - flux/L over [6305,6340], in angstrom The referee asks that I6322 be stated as 0.8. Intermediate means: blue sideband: 6.43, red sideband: 6.48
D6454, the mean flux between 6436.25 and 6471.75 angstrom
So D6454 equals 6.15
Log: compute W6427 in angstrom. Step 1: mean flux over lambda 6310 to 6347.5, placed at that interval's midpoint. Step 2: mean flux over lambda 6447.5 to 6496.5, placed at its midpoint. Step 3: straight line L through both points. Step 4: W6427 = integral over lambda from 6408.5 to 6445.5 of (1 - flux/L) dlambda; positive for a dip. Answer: -0.9 angstrom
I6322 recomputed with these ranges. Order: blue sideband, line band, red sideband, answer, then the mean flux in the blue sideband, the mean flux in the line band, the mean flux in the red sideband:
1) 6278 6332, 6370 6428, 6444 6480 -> -2.06 angstrom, 6.37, 6.45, 6.13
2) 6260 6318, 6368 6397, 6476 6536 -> -0.96 angstrom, 6.38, 6.54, 6.27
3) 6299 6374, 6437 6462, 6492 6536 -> 0.27 angstrom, 6.42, 6.23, 6.22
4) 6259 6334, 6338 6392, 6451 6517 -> -1.76 angstrom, 6.36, 6.5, 6.19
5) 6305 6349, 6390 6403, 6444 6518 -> -0.15 angstrom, 6.36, 6.37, 6.2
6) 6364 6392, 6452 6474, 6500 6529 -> 1.09 angstrom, 6.53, 6.06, 6.28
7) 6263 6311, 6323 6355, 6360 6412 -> 0.18 angstrom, 6.43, 6.41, 6.46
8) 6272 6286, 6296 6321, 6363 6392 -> -0.15 angstrom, 6.23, 6.36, 6.53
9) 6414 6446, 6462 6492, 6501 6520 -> 0.40 angstrom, 6.39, 6.21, 6.23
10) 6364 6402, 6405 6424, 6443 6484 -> -0.04 angstrom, 6.48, 6.37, 6.18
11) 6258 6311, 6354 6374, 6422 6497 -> -0.67 angstrom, 6.38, 6.53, 6.23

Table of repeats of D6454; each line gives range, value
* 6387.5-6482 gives 6.28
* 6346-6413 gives 6.45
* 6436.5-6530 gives 6.23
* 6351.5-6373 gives 6.5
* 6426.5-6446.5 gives 6.34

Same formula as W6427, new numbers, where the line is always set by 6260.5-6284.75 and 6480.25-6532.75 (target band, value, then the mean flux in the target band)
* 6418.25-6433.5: -0.5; 6.48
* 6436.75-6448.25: -0.1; 6.37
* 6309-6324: 0.1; 6.26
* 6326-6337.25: 0.1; 6.22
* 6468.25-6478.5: 0.4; 6.05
